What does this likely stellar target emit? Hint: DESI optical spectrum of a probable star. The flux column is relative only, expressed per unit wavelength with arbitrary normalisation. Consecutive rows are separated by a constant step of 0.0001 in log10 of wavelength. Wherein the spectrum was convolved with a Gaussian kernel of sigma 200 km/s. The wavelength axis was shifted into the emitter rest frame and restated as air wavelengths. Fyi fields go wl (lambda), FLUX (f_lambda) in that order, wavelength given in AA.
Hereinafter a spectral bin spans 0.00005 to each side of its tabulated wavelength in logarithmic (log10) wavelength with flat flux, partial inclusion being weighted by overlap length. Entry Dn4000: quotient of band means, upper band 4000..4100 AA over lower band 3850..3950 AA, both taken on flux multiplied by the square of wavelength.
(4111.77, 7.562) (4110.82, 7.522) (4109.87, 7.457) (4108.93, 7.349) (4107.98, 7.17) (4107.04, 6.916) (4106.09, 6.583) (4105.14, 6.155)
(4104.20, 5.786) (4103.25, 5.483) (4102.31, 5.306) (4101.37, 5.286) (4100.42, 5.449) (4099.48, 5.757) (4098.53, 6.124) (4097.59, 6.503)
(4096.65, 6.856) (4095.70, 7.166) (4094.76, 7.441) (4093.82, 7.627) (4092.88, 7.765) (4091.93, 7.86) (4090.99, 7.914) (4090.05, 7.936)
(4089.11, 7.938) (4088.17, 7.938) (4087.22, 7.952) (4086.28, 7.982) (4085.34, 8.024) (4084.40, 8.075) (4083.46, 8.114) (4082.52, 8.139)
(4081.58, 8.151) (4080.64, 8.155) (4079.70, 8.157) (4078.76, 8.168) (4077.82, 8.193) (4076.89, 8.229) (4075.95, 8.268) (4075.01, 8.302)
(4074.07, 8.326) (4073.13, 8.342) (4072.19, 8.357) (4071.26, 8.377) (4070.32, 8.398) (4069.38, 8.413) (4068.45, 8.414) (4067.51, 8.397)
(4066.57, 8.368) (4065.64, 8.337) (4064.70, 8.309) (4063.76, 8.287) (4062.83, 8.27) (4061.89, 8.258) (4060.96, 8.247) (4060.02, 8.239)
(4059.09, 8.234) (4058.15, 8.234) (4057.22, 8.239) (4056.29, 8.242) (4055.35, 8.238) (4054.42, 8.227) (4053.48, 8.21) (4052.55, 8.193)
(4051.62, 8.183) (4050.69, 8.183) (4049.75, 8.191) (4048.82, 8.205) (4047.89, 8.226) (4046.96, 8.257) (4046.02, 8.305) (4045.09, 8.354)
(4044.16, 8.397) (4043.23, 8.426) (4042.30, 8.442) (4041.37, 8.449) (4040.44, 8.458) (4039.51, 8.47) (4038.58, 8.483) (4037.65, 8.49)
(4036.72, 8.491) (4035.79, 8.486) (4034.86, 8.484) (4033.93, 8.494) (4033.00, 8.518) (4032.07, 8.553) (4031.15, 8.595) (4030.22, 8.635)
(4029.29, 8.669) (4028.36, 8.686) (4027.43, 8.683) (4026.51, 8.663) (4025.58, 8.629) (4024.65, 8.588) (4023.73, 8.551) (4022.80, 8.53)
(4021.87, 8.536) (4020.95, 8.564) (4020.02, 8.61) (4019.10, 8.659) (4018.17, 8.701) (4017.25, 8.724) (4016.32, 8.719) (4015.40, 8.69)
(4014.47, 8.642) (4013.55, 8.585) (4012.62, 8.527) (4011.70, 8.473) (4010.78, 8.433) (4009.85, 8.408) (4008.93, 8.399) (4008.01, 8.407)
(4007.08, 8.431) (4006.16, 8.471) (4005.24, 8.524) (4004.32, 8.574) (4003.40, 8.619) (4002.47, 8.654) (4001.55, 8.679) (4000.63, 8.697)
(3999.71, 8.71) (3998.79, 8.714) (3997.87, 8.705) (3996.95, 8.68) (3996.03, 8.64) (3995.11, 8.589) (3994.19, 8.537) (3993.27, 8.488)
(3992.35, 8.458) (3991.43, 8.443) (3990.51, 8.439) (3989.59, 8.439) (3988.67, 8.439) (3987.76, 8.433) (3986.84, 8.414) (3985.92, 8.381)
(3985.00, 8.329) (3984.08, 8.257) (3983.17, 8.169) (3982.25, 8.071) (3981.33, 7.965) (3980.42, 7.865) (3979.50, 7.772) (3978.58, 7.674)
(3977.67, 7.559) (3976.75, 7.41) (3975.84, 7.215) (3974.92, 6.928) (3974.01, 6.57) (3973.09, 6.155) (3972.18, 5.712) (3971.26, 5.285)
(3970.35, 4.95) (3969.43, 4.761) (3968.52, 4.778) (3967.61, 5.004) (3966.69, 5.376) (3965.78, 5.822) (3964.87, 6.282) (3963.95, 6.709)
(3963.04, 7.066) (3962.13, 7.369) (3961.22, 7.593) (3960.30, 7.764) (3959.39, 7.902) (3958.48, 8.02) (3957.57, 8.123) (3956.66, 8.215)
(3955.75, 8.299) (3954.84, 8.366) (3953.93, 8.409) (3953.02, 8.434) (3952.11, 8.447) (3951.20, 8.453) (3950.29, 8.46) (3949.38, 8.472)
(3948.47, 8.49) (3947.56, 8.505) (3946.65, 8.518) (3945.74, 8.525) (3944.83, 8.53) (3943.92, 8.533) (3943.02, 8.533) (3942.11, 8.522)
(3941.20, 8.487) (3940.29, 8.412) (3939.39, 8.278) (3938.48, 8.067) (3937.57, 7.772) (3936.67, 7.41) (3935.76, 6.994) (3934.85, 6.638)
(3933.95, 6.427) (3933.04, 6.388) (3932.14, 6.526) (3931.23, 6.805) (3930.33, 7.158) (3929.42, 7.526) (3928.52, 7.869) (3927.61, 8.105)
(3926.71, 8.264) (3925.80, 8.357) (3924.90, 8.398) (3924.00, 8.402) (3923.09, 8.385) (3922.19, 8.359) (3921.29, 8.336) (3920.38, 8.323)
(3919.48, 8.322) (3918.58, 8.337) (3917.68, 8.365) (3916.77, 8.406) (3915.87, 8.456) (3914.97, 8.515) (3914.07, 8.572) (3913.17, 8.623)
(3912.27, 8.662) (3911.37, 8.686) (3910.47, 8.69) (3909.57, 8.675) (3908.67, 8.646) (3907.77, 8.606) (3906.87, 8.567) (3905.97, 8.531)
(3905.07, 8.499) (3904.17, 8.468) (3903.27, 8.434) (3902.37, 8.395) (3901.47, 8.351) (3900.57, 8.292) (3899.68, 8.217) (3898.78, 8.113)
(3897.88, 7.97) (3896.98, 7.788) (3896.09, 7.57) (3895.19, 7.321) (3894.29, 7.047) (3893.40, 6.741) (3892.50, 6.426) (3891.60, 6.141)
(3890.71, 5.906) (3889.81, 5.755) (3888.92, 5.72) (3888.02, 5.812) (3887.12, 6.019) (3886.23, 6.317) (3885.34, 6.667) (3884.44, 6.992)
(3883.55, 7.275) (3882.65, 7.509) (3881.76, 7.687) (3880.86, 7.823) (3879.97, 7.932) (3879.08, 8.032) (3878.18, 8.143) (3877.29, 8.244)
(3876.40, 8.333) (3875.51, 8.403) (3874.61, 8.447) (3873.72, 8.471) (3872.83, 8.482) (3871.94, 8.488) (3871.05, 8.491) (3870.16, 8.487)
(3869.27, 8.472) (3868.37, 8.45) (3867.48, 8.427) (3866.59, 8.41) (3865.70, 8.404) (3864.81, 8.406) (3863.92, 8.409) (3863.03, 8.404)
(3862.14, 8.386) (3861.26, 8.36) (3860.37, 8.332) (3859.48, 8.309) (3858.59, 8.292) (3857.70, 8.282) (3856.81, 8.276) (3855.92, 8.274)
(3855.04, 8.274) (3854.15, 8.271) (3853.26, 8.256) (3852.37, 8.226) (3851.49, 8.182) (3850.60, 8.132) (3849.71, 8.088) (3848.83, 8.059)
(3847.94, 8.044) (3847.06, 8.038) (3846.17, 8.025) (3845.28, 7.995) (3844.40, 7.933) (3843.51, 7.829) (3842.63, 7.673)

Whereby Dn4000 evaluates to 1.1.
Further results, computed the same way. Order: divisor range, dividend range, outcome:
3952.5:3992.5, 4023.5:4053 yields 1.19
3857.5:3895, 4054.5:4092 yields 1.18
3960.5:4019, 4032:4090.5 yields 1.10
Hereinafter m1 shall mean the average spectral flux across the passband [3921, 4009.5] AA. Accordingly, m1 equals 7.81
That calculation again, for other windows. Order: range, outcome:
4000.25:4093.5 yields 8.37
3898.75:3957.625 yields 8.2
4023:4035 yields 8.6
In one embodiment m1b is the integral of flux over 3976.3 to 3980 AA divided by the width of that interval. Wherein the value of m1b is 7.6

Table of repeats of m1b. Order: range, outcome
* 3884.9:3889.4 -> 6.11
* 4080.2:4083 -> 8.15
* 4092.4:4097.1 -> 7.36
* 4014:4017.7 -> 8.69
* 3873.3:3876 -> 8.43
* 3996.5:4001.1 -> 8.71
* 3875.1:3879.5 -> 8.23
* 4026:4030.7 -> 8.66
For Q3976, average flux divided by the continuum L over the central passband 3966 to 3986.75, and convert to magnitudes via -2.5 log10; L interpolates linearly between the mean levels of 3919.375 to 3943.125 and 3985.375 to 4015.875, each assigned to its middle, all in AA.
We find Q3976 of 0.21 mag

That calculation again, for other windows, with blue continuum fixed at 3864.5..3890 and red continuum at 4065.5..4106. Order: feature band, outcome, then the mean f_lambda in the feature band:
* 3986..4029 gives -0.13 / 8.57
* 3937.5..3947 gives -0.10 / 8.4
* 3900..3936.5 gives -0.05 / 8.1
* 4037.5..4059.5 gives -0.10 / 8.3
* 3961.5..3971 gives 0.30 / 5.84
